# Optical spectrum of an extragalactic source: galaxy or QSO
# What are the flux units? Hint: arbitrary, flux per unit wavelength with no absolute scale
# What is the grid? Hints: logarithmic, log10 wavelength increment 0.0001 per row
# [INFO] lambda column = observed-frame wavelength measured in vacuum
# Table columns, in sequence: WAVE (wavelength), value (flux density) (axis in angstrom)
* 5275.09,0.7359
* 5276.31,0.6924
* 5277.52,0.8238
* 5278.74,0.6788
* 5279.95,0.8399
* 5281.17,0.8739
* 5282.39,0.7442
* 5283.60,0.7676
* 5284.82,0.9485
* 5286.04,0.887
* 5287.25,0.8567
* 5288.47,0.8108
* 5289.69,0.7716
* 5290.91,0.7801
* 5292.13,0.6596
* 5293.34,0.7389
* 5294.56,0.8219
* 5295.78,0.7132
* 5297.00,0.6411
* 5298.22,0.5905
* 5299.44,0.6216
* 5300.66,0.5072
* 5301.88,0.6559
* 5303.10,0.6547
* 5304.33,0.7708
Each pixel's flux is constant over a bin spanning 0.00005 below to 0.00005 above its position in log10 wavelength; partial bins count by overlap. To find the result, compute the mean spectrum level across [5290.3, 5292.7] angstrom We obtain 0.72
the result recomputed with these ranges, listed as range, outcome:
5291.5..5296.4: 0.734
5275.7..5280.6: 0.76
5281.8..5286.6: 0.837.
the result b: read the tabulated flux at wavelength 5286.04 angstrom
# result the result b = 0.887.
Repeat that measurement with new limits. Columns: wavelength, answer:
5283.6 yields 0.7676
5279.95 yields 0.8399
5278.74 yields 0.6788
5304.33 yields 0.7708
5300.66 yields 0.5072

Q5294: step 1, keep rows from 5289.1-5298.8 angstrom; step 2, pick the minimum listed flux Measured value 0.5905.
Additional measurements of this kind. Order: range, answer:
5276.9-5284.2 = 0.6788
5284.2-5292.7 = 0.6596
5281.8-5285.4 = 0.7442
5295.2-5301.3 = 0.5072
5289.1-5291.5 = 0.7716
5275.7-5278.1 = 0.6924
